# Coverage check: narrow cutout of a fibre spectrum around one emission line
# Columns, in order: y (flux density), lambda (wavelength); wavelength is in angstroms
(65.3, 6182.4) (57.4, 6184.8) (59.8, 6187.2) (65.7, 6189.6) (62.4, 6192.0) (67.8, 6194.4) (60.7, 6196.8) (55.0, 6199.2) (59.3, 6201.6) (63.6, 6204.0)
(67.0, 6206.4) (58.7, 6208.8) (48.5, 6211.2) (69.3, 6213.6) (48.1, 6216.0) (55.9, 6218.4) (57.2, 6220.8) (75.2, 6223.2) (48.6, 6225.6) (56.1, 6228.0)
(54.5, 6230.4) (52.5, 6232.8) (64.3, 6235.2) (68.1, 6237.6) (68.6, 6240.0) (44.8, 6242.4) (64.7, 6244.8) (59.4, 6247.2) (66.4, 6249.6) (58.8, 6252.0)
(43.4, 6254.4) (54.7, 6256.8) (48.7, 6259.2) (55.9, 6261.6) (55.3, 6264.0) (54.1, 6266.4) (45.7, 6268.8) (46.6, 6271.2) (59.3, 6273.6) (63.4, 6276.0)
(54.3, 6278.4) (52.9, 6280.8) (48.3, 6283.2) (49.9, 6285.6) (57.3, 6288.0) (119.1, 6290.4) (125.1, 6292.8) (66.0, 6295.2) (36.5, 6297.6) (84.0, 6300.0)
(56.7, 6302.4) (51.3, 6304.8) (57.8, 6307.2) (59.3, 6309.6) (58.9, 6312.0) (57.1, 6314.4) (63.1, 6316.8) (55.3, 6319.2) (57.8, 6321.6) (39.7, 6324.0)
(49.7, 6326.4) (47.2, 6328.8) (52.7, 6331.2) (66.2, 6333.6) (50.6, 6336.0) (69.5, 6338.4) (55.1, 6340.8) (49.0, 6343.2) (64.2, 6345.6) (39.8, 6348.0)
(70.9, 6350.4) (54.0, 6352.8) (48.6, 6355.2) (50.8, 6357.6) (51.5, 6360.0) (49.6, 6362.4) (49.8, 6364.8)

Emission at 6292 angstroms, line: H-beta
